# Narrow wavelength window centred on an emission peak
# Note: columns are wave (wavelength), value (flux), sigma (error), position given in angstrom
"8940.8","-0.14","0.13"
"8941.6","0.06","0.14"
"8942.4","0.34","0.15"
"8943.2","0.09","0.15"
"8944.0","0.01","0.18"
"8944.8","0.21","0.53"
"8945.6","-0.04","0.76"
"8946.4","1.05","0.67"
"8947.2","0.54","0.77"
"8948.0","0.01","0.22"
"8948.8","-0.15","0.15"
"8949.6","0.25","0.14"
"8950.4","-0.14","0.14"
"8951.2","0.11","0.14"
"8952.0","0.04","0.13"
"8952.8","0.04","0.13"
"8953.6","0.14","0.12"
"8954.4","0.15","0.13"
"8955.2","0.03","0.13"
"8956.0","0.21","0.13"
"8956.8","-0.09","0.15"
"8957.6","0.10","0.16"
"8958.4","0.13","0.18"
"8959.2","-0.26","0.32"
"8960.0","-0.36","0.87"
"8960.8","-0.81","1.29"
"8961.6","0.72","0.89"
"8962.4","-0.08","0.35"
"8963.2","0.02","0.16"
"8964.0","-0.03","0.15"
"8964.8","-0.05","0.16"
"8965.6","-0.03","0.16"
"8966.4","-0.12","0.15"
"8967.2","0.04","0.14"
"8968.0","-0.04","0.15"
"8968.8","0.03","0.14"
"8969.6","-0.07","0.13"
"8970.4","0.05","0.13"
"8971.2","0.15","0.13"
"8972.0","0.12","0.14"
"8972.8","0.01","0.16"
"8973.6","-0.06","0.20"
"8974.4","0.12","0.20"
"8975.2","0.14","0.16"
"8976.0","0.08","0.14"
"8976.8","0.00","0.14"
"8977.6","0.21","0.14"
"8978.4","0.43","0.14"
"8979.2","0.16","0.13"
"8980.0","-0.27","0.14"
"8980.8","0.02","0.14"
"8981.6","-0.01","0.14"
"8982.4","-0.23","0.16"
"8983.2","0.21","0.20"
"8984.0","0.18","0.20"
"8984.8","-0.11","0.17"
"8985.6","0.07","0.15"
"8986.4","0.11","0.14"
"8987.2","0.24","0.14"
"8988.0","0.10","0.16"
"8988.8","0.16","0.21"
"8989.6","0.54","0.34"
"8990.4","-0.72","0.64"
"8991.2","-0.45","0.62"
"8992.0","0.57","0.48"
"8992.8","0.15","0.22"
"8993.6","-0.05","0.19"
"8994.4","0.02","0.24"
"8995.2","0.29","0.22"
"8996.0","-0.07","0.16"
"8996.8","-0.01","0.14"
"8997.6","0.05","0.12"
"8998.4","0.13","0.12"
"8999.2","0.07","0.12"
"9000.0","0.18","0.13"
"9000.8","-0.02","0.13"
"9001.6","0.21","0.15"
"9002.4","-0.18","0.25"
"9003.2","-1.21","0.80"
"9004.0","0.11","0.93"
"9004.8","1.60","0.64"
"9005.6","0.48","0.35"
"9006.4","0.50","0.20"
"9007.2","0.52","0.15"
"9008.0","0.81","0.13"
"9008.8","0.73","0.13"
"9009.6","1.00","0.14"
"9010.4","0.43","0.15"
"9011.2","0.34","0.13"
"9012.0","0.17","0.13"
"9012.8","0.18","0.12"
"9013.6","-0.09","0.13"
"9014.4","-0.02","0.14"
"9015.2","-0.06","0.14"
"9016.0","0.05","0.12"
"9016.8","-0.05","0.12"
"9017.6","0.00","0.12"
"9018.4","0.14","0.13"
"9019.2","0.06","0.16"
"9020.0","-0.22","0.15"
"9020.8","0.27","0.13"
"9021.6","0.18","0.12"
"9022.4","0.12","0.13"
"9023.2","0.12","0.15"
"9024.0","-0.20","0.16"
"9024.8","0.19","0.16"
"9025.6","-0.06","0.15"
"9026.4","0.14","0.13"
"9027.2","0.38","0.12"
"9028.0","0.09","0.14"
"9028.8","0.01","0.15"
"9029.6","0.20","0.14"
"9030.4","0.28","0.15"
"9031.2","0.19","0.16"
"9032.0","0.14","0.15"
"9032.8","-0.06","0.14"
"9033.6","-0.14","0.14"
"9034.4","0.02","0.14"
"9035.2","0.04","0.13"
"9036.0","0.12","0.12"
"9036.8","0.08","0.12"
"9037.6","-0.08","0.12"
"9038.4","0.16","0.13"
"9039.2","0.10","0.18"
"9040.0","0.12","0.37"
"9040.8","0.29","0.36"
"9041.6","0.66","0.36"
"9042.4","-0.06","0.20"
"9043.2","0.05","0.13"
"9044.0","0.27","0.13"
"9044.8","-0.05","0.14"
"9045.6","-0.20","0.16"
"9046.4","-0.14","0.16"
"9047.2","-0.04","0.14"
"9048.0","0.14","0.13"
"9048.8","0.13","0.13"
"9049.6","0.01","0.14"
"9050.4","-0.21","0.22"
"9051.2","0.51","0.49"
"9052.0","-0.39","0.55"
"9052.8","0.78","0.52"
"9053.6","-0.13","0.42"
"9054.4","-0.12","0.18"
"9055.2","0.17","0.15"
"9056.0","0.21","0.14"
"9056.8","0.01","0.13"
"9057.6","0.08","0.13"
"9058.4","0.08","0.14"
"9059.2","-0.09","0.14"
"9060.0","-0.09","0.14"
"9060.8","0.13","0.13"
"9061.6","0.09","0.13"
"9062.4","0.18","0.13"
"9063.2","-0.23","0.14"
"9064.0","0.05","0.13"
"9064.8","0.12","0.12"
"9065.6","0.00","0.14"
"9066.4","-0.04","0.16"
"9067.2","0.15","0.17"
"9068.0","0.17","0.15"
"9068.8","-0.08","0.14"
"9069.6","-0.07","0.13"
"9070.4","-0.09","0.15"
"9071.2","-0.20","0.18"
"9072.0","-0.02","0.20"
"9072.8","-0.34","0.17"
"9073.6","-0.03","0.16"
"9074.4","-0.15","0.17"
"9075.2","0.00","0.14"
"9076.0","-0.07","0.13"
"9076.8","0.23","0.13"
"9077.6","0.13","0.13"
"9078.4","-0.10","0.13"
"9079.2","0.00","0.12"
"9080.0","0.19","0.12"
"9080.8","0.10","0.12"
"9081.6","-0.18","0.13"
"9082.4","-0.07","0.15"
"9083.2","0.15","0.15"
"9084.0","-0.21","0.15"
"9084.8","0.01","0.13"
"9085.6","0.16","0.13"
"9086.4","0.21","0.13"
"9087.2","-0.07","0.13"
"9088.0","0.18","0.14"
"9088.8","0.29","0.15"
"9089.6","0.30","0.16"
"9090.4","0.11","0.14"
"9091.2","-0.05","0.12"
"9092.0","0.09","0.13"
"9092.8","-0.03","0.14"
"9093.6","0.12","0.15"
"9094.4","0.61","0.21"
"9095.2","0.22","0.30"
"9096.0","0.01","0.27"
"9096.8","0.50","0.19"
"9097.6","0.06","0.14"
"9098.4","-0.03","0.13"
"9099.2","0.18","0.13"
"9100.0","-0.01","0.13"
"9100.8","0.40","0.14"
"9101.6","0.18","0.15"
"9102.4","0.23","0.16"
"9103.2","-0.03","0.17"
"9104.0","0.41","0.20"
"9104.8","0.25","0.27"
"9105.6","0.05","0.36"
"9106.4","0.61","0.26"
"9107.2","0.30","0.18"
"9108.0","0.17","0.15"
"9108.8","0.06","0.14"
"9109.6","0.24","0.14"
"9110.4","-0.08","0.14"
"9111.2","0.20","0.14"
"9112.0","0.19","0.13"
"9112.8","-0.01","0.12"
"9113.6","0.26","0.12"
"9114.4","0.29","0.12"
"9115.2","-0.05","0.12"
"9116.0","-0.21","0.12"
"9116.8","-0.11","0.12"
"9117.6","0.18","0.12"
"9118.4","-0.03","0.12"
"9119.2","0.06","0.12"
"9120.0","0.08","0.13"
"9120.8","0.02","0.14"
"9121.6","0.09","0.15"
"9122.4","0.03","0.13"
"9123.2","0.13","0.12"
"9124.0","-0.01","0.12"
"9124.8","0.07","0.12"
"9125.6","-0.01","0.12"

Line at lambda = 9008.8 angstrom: Hgamma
